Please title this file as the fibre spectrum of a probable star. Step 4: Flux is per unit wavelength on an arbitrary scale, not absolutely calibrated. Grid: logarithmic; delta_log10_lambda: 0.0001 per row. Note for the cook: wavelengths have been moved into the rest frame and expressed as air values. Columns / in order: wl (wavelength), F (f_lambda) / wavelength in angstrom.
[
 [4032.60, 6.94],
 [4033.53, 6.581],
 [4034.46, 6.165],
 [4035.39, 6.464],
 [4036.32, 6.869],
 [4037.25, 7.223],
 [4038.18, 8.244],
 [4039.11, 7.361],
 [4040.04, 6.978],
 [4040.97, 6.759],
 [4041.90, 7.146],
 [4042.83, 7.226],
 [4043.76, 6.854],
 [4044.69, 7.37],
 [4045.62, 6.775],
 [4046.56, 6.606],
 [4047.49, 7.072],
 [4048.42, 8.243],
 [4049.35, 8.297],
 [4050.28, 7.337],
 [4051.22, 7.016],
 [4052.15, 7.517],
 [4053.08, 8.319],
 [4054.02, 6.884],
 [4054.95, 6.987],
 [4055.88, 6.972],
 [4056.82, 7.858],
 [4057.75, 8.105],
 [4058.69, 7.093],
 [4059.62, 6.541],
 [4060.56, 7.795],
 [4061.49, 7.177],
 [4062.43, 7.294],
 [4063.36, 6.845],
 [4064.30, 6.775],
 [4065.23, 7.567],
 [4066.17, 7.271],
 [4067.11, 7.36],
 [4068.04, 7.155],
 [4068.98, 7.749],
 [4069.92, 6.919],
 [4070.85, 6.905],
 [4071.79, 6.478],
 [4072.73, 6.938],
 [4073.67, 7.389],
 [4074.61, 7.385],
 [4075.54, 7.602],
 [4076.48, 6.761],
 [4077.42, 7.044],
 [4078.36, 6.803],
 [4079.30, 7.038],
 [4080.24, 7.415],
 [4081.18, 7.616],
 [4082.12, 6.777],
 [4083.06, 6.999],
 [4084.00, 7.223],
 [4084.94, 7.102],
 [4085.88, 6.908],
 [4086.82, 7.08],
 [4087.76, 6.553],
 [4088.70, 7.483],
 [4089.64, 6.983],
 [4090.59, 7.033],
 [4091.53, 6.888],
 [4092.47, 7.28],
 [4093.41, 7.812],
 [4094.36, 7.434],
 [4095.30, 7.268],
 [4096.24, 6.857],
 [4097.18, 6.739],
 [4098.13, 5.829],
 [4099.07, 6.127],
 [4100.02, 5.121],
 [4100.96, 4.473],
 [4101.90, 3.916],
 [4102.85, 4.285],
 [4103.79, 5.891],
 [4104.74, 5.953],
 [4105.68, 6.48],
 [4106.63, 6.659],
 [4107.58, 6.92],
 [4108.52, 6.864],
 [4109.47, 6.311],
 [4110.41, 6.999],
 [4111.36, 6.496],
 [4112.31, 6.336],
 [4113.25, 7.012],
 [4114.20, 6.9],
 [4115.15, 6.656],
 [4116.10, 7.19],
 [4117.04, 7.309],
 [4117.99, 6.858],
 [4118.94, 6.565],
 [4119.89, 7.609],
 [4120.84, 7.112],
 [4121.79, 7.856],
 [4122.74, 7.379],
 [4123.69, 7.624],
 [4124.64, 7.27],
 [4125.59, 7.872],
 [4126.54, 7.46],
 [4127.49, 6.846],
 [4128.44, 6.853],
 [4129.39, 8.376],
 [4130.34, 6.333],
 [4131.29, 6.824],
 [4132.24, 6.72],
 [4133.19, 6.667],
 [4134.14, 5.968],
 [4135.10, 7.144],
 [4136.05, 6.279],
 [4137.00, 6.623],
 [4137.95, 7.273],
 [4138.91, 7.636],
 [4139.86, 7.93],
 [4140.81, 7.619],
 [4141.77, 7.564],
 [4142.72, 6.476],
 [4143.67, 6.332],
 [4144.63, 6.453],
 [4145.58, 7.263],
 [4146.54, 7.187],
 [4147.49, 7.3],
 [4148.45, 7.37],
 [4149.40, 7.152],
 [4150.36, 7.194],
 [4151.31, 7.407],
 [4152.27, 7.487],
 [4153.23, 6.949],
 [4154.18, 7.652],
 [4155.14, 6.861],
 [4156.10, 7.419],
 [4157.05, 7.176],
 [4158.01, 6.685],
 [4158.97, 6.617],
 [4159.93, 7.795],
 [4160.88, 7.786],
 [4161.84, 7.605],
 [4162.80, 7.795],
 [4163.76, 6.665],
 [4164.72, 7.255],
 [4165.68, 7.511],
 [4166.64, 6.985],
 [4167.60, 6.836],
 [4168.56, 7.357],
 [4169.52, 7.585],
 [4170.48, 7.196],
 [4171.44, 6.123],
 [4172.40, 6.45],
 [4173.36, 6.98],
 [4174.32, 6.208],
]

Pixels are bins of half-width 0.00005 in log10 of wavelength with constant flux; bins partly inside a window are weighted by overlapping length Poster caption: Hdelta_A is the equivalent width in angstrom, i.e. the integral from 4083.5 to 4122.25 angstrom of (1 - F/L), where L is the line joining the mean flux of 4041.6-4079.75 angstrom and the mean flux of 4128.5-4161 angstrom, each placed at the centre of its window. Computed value 2.8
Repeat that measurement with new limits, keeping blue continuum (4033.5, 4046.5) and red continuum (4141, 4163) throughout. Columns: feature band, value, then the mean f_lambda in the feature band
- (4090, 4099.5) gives 0.2 angstrom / 6.93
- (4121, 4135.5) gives 0.0 angstrom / 7.14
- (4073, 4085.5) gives -0.2 angstrom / 7.16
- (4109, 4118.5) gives 0.4 angstrom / 6.81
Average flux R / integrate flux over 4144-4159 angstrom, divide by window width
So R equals 7.14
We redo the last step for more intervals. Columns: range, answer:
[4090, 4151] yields 6.82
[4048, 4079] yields 7.28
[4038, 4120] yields 6.95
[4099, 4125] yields 6.51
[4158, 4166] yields 7.33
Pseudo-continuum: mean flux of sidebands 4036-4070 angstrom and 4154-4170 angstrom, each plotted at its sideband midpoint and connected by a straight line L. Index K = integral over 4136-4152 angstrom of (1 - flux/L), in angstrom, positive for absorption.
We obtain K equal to 0.3 angstrom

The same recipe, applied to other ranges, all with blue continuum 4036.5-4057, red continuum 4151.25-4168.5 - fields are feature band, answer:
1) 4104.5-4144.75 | 1.58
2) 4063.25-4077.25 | 0.28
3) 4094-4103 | 1.78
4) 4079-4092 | 0.37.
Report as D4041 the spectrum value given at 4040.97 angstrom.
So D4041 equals 6.759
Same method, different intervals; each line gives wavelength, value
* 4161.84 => 7.605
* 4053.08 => 8.319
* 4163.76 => 6.665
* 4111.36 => 6.496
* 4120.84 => 7.112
